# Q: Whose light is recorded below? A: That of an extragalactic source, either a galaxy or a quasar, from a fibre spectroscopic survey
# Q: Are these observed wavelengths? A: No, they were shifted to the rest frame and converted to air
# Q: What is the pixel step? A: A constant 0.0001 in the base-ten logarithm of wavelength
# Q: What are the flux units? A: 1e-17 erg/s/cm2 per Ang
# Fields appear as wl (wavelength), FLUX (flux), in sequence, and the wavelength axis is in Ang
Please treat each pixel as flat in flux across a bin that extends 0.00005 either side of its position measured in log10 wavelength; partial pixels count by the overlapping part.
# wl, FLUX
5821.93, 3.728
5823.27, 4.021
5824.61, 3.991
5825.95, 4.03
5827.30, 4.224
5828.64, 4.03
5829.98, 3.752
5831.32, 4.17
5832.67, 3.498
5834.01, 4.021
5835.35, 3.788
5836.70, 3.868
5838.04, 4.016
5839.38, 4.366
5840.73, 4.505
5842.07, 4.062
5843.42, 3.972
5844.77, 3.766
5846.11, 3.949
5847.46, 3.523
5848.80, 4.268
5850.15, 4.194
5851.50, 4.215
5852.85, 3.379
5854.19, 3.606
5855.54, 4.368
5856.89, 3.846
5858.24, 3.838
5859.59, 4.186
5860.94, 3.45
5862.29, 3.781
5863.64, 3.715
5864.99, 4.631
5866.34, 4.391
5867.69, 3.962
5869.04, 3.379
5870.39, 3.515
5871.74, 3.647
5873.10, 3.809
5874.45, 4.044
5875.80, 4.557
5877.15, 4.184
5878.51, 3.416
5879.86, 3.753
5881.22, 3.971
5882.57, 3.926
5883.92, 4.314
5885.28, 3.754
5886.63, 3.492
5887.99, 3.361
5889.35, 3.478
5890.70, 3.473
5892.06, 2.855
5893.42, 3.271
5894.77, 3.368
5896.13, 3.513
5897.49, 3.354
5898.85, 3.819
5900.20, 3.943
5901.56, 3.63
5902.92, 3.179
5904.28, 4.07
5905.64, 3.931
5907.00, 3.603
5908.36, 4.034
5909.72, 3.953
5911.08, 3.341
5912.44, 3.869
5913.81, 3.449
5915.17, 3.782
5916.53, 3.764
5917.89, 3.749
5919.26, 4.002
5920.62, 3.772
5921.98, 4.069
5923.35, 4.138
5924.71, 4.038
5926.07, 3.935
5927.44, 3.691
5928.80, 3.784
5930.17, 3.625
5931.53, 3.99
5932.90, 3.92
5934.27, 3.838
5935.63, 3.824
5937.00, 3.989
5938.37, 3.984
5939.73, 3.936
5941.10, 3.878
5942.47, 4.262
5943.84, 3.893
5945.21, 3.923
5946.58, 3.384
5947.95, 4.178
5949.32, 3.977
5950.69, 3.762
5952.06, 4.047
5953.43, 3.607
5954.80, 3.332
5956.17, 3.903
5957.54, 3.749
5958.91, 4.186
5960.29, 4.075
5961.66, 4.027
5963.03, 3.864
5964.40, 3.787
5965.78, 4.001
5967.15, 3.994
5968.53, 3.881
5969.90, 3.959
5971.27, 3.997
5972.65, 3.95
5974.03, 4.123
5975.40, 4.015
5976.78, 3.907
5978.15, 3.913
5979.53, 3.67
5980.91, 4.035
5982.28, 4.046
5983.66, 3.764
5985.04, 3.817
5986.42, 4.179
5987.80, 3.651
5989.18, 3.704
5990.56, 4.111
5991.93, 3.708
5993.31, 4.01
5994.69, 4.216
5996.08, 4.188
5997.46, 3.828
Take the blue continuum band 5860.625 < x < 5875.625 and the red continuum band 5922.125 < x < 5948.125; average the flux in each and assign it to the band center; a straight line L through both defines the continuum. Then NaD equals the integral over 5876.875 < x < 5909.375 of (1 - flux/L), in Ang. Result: 2.0 Ang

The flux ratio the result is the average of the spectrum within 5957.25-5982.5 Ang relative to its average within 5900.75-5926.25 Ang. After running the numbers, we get 1.04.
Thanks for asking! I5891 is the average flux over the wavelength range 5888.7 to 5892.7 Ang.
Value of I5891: 3.27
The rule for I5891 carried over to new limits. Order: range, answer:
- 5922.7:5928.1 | 3.95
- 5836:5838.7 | 3.94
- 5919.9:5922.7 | 3.92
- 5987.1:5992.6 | 3.8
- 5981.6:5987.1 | 3.95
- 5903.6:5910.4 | 3.92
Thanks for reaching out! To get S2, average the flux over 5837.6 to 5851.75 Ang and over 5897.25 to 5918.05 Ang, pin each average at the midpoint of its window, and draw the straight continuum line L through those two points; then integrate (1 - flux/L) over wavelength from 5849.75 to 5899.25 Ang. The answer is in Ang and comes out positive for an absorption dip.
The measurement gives 1.7 Ang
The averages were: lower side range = 4.07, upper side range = 3.72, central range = 3.78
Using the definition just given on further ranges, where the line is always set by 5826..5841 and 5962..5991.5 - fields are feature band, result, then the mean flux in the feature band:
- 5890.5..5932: 2.6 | 3.71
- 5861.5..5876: 0.2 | 3.93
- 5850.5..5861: 0.3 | 3.89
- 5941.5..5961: 0.3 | 3.88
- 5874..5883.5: 0.0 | 3.99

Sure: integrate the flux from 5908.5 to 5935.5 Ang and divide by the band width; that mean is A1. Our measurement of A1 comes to 3.83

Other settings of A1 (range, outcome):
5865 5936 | 3.77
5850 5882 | 3.91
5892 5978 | 3.83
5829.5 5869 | 3.96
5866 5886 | 3.9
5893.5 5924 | 3.73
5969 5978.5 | 3.98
